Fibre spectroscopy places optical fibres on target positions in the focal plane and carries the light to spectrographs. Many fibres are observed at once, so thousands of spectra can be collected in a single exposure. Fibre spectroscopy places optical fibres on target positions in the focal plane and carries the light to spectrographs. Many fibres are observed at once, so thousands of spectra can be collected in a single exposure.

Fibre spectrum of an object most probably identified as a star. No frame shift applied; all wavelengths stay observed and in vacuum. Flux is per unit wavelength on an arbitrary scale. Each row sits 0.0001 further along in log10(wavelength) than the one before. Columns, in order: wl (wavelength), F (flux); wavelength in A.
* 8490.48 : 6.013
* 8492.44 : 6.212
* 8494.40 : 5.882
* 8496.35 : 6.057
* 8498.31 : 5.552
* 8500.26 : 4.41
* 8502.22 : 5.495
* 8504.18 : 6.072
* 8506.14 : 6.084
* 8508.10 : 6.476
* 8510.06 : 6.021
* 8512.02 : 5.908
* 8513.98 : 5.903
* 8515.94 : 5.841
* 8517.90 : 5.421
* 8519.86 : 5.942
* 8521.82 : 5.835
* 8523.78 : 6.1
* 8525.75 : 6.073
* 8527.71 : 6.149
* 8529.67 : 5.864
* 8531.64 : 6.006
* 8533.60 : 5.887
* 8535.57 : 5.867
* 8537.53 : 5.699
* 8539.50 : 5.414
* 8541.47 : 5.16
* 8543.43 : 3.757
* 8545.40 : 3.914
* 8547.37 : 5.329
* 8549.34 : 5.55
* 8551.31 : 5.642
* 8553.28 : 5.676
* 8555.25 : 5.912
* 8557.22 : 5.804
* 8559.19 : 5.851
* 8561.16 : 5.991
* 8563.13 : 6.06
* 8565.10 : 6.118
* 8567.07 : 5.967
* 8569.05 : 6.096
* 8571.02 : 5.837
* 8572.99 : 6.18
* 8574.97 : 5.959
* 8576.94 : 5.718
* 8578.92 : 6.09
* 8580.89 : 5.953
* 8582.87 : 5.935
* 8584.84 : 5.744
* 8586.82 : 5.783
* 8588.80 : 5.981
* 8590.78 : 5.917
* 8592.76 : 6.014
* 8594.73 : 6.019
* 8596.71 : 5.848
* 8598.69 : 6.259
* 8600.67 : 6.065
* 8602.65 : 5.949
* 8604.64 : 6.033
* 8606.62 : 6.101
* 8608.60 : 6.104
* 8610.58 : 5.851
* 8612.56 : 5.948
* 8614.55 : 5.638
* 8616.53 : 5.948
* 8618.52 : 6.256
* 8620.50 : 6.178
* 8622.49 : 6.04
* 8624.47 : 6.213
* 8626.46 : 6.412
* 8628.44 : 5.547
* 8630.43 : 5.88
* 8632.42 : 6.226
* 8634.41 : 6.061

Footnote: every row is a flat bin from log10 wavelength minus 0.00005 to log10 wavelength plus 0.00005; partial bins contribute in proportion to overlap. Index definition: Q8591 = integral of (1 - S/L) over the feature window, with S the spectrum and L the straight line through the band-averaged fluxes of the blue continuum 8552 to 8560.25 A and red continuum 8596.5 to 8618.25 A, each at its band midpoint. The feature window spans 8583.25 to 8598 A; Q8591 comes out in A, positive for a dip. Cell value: 0.05 A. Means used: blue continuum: 5.81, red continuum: 5.99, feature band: 5.91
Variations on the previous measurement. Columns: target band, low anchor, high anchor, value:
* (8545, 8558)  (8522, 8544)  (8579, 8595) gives 0.7 A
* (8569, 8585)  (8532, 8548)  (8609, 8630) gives -1.1 A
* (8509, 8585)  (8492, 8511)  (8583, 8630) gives 1.8 A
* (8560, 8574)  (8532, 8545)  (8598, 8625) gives -1.2 A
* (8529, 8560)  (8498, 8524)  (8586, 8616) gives 2.1 A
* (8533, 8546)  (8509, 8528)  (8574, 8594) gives 1.8 A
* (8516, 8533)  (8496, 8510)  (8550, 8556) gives -0.6 A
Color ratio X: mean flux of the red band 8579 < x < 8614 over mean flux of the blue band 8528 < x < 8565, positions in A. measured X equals 1.08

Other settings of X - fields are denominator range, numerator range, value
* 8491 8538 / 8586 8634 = 1.02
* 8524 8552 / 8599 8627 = 1.11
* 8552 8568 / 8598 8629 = 1.02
